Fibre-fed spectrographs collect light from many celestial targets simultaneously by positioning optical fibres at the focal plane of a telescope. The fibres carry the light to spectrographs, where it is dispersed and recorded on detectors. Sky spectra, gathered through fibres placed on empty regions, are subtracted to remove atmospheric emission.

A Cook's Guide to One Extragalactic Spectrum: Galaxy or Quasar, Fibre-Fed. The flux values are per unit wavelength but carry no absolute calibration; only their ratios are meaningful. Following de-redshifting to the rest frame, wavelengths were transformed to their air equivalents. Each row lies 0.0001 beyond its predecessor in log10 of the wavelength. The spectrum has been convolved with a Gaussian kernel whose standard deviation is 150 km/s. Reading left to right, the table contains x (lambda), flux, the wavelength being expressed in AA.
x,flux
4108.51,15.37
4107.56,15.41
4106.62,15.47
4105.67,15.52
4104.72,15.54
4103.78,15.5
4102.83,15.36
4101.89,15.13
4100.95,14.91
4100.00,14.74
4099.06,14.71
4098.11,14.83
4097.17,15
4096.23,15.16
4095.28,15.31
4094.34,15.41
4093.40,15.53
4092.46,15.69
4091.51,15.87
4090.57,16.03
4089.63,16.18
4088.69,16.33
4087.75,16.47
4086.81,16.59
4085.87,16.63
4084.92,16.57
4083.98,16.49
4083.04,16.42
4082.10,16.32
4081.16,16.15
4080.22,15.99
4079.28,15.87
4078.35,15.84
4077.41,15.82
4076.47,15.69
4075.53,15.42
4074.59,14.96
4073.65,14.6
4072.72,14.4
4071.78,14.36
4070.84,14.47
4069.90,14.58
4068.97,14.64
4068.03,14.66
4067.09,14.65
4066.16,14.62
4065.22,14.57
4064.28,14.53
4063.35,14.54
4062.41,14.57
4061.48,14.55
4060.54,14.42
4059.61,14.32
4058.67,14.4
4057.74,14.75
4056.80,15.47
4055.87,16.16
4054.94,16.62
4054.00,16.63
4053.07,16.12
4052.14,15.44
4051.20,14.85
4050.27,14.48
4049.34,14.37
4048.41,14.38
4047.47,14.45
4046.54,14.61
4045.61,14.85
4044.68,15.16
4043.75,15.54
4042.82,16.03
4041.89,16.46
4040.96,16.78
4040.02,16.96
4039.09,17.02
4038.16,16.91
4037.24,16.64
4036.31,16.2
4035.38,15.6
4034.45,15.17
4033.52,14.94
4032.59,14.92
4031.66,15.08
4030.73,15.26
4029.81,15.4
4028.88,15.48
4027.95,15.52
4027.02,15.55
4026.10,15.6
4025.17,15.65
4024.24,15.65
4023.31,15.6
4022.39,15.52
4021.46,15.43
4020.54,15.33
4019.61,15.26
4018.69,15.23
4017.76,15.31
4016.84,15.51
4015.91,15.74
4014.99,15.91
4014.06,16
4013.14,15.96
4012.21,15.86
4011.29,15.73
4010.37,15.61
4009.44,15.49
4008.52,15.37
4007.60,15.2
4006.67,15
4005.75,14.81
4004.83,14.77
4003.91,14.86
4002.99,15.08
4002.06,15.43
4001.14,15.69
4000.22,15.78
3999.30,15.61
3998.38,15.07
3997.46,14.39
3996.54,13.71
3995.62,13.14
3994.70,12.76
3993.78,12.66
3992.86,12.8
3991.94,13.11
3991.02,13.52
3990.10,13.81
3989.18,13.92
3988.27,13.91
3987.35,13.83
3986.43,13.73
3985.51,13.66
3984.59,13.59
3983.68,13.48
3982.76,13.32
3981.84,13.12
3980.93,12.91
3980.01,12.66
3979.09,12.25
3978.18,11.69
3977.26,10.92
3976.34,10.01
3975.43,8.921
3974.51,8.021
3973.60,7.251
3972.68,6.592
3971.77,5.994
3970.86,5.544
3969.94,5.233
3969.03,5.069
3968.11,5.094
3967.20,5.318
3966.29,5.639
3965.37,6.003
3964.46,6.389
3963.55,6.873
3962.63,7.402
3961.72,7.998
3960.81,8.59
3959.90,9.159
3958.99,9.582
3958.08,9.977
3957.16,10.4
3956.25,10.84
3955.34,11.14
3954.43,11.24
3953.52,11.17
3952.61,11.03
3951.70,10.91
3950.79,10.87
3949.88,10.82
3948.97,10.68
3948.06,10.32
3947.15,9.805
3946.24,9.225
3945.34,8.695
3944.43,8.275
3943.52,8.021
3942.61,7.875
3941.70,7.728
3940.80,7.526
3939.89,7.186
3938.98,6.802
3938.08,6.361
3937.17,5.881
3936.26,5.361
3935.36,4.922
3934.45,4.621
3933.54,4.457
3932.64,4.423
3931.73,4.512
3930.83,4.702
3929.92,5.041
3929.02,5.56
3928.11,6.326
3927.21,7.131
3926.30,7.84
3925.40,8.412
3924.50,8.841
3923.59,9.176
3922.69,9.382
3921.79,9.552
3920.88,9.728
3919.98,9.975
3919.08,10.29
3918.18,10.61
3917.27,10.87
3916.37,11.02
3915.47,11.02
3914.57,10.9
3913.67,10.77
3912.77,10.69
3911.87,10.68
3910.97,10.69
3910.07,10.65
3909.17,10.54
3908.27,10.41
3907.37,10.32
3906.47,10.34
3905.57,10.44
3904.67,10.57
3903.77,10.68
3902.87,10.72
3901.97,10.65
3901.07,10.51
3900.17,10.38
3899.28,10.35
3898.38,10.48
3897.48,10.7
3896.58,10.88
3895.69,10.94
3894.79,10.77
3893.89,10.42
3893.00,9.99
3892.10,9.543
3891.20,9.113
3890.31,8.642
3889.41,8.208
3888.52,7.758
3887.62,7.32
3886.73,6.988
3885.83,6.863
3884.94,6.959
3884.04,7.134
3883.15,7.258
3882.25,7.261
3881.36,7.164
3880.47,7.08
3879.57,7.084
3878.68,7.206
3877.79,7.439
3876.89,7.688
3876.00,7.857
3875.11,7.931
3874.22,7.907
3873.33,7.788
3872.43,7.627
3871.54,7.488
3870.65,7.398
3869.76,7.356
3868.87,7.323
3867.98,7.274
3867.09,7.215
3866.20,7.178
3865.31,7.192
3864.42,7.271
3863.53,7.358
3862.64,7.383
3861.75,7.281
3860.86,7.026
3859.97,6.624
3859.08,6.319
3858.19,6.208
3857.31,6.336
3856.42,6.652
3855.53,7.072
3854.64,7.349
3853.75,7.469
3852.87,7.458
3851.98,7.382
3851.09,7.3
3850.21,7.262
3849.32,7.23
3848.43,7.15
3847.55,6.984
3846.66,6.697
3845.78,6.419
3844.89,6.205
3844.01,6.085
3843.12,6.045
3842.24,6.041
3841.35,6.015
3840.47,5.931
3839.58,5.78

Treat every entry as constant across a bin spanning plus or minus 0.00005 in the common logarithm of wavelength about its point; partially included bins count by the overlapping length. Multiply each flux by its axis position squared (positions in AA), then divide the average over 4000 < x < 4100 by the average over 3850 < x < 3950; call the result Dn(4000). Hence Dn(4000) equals 2.01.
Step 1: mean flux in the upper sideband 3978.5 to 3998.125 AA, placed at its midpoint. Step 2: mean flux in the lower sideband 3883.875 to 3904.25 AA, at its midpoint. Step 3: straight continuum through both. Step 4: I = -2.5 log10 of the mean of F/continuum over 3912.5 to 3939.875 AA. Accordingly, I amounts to 0.34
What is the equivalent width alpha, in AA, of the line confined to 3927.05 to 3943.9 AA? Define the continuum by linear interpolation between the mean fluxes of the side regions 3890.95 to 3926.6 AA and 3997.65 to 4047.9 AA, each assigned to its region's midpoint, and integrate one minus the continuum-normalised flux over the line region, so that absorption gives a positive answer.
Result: 8.1 AA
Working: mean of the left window 10.3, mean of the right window 15.5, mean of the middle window 6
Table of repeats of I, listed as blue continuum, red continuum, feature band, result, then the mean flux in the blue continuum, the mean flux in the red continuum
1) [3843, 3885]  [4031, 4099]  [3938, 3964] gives 0.16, 7.14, 15.4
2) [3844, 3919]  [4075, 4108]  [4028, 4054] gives -0.12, 8.47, 15.7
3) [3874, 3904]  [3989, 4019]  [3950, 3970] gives 0.40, 8.76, 14.8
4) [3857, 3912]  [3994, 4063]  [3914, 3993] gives 0.28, 8.52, 15.3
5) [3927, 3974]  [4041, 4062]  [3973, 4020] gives -0.24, 7.57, 15.2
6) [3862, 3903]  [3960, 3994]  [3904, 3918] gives -0.21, 8.31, 10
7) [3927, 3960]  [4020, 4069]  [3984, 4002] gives -0.20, 8.07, 15.3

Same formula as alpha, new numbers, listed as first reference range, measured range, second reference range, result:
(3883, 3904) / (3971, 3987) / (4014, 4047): 2.8 AA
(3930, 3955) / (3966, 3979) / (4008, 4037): 4.1 AA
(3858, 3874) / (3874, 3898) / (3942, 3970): -2.4 AA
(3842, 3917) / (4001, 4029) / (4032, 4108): -4.4 AA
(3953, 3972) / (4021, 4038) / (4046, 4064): -3.3 AA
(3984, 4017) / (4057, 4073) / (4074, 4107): 0.9 AA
